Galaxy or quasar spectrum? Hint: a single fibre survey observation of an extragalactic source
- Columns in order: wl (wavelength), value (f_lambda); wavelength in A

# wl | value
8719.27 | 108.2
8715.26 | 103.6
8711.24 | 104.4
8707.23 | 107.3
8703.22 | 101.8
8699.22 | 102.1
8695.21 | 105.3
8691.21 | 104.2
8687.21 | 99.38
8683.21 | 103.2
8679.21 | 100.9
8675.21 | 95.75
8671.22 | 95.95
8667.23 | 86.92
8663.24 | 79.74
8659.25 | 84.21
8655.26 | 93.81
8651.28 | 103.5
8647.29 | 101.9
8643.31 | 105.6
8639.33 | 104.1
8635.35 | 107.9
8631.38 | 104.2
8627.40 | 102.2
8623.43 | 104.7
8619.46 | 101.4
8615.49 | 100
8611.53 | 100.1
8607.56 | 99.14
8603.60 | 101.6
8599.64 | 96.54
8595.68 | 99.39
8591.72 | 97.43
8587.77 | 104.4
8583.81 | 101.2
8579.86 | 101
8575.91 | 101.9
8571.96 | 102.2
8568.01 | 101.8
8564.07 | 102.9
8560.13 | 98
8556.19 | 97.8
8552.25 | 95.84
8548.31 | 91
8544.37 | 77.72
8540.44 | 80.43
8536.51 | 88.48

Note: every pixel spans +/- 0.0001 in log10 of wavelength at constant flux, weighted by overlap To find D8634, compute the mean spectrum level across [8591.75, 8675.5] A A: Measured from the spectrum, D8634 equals 98.5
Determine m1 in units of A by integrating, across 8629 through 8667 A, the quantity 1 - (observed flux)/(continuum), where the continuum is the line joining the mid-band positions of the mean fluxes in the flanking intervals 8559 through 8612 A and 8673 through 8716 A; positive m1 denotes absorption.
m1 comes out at 1.4 A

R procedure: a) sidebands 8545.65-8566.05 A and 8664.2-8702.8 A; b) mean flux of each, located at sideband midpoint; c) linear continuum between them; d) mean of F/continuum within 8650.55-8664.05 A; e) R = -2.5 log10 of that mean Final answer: 0.10 mag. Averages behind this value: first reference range 96.5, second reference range 98.9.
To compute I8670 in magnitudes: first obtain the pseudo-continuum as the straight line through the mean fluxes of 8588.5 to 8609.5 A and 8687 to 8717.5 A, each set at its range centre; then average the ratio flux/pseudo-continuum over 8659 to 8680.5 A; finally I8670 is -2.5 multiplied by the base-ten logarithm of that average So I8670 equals 0.13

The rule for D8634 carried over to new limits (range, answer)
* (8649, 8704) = 96.8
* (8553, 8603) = 100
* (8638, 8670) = 94.8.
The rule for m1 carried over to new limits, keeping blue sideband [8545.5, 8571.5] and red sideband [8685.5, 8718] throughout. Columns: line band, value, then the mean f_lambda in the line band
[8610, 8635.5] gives -0.60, 103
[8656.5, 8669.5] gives 2.23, 84.5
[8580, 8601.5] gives -0.23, 99.9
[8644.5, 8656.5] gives 0.11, 100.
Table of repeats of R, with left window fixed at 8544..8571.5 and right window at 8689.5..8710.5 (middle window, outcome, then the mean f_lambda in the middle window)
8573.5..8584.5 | -0.04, 101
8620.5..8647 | -0.04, 104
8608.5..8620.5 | -0.01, 100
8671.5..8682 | 0.05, 98.3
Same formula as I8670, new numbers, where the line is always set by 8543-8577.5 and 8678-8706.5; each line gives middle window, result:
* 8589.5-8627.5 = -0.01 mag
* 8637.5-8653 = -0.03 mag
